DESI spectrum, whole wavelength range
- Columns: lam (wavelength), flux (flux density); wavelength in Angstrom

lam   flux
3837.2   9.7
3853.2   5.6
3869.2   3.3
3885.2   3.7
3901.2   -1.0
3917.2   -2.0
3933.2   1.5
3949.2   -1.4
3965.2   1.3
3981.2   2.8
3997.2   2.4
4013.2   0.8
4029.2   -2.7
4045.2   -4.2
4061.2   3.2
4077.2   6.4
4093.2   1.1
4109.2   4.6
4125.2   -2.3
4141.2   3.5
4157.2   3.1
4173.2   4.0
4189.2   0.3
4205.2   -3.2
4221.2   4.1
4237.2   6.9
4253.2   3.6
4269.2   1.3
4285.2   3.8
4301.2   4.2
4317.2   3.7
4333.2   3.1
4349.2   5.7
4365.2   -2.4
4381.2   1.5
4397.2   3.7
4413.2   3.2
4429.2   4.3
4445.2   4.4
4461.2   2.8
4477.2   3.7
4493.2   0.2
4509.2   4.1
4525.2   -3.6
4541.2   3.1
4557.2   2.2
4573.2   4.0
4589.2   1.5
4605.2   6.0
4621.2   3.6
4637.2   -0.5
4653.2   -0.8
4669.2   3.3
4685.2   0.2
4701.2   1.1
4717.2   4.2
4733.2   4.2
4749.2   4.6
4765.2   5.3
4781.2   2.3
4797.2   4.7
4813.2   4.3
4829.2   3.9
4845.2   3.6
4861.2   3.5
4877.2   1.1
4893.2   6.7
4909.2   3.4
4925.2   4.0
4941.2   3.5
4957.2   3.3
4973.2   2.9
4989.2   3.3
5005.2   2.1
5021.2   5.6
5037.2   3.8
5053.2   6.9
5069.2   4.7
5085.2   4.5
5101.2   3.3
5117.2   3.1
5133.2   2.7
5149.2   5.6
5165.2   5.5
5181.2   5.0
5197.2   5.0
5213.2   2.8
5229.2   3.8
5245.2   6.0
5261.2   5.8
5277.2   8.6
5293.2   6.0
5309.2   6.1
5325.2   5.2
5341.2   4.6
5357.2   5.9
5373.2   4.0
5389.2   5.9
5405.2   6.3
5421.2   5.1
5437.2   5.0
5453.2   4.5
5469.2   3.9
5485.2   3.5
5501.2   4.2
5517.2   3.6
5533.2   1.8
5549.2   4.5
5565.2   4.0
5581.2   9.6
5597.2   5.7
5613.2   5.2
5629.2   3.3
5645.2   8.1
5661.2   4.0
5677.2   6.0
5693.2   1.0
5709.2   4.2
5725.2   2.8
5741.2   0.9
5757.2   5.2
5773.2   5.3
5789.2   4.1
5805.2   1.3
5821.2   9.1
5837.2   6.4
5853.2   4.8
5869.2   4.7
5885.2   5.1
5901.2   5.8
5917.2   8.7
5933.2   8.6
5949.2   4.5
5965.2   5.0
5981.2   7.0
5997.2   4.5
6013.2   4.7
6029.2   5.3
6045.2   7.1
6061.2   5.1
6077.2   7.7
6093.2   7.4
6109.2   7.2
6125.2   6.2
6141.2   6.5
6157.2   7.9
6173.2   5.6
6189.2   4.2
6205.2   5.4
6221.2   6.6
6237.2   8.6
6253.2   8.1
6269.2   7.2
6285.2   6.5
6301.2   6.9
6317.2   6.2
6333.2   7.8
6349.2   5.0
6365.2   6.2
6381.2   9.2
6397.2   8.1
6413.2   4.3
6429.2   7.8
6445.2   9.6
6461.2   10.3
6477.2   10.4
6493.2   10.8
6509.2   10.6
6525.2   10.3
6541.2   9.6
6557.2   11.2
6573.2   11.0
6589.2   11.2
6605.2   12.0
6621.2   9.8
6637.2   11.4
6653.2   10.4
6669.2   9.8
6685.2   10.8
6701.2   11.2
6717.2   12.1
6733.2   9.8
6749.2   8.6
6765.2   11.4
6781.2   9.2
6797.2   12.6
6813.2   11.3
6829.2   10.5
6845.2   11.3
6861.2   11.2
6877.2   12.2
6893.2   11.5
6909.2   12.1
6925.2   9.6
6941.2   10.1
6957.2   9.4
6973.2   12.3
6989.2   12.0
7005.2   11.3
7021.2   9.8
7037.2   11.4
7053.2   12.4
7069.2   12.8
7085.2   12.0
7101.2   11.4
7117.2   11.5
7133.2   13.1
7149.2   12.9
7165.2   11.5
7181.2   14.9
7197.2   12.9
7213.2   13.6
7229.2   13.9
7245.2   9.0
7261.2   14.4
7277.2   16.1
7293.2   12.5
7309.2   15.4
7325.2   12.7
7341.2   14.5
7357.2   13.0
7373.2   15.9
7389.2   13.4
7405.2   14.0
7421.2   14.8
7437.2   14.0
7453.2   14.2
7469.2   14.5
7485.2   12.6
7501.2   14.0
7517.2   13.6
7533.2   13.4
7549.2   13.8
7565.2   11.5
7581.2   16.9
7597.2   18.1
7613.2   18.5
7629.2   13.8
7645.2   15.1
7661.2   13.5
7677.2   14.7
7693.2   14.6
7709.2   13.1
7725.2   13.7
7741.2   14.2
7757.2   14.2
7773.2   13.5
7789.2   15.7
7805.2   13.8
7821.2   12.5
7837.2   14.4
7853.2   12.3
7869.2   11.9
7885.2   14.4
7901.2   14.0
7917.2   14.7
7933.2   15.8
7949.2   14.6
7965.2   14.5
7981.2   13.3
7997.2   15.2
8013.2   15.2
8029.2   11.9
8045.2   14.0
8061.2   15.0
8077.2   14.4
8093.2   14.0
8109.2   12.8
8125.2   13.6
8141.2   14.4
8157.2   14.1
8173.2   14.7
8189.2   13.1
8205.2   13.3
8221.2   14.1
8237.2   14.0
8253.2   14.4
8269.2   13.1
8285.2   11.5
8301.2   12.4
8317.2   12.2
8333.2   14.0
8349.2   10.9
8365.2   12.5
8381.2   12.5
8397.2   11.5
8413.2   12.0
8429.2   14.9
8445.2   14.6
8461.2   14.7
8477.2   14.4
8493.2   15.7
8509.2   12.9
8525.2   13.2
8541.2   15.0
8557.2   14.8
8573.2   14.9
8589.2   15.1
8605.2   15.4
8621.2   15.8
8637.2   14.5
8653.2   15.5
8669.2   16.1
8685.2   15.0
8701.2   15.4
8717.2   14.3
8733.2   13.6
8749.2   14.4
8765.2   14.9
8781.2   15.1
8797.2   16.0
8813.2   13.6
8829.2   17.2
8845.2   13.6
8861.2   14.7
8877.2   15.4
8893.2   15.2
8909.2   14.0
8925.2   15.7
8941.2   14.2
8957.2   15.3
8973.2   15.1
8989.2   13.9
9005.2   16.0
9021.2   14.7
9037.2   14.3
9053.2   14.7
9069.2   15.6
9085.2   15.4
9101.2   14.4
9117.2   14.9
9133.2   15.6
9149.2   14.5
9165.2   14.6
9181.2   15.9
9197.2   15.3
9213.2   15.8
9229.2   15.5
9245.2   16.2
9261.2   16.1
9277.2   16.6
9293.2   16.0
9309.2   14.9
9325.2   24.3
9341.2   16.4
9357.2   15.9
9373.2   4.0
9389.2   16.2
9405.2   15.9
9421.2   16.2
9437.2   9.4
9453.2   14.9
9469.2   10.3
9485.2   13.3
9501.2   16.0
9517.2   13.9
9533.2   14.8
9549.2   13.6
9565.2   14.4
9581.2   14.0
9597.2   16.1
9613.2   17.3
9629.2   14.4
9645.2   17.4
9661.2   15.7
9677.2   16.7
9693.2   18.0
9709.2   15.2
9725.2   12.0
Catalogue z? 0.615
